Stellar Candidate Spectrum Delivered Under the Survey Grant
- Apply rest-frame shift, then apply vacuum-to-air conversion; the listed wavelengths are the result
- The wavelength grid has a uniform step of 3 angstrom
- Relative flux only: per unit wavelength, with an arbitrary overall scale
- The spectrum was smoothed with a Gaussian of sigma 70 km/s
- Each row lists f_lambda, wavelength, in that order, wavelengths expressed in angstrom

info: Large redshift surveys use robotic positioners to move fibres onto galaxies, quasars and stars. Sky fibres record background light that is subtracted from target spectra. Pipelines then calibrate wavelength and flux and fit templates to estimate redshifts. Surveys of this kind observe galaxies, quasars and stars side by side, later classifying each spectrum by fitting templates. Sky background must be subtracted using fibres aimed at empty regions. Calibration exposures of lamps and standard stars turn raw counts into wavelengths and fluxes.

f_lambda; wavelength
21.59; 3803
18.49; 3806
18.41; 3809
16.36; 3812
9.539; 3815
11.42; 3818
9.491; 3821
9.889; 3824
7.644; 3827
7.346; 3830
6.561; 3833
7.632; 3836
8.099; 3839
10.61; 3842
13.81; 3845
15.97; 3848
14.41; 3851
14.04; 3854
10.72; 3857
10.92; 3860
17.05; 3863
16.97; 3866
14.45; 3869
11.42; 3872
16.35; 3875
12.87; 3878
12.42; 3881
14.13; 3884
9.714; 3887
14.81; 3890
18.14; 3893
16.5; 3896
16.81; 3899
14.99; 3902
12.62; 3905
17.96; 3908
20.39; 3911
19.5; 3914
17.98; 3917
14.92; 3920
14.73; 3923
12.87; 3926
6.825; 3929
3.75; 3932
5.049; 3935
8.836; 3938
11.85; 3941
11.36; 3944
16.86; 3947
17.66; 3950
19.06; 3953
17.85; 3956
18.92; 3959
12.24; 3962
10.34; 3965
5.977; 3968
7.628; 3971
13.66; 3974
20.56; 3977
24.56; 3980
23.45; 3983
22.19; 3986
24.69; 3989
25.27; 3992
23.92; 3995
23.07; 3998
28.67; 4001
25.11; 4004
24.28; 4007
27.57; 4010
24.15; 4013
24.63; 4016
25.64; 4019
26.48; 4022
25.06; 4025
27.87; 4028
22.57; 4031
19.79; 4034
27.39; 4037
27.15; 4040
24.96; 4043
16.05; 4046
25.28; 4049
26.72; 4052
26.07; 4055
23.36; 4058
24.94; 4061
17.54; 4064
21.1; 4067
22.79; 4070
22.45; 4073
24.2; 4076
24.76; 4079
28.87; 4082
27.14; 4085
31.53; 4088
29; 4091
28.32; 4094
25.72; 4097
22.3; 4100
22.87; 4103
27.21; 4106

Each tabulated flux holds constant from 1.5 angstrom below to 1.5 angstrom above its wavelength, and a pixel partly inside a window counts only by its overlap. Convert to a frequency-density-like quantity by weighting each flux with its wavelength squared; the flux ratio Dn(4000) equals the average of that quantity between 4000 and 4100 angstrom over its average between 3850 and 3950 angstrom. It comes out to 2.0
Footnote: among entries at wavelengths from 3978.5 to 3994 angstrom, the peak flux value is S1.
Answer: 25.27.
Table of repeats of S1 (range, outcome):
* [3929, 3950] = 17.66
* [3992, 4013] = 28.67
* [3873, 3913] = 20.39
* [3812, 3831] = 16.36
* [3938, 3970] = 19.06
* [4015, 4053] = 27.87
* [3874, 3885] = 16.35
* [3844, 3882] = 17.05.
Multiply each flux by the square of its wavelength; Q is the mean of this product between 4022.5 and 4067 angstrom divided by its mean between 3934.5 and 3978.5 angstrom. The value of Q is 1.86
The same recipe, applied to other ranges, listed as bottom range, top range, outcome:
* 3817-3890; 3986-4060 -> 2.27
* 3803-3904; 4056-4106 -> 2.13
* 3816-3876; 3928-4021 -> 1.65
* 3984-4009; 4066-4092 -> 1.09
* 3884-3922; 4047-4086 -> 1.63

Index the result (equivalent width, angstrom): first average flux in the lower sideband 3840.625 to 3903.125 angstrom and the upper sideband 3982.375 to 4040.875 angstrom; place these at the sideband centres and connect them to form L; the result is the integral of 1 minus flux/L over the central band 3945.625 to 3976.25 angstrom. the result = 9.8 angstrom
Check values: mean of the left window 14.1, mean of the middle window 14.2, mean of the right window 24.9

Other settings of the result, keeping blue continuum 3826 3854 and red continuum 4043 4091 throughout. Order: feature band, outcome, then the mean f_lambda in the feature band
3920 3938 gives 7.5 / 9.18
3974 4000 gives -4.7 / 23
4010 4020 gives -1.9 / 25.2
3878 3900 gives -1.6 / 14.5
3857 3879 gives -3.4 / 14.1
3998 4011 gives -3.4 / 26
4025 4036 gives -0.8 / 23.8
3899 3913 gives -2.0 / 16.6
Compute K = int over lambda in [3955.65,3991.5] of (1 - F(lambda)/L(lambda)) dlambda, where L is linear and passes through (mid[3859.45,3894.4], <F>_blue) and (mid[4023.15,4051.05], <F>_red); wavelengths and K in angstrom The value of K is 5.8 angstrom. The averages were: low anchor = 14.2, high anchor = 24.1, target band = 17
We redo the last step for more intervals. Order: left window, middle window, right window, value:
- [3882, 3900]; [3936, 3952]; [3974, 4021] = 5.21 angstrom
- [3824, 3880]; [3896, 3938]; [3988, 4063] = 7.28 angstrom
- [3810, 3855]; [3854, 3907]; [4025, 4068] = -1.72 angstrom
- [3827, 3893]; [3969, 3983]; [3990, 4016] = 3.65 angstrom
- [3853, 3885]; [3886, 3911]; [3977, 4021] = 0.99 angstrom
